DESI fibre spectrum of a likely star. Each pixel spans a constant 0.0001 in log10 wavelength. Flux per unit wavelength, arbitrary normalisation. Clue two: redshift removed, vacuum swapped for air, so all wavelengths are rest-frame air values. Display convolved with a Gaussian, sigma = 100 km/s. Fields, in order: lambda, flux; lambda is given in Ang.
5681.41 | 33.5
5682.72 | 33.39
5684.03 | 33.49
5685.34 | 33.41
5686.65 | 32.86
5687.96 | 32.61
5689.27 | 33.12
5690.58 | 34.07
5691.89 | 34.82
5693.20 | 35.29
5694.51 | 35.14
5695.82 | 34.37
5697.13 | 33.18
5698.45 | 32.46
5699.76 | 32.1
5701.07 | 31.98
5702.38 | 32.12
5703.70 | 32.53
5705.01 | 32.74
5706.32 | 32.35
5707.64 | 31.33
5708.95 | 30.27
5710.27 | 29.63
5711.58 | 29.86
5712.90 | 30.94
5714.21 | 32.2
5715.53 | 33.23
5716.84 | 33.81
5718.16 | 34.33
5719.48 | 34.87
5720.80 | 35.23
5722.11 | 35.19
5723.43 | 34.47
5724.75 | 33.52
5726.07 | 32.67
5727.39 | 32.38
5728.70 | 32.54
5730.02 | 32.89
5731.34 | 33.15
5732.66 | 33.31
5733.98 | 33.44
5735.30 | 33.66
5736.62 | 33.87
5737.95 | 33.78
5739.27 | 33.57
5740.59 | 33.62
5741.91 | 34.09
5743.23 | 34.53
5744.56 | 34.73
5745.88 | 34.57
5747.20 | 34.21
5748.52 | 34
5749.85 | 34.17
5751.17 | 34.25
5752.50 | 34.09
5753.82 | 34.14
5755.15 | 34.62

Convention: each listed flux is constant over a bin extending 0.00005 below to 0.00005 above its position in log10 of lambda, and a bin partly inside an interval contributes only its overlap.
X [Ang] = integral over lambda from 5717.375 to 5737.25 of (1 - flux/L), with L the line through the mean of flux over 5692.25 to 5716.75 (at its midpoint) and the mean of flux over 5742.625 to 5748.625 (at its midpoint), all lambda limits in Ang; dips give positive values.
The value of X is -0.1 Ang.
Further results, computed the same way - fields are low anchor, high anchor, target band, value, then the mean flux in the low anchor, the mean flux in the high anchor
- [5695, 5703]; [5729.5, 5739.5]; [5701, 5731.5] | 0.4 Ang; 32.8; 33.4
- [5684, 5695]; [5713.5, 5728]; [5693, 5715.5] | 1.1 Ang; 33.9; 33.8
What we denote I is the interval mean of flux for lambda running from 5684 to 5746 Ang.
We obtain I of 33.2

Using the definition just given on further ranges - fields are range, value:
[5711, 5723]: 33.3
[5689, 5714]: 32.5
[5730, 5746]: 33.8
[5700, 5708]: 32.2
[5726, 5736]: 33.1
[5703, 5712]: 31.3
